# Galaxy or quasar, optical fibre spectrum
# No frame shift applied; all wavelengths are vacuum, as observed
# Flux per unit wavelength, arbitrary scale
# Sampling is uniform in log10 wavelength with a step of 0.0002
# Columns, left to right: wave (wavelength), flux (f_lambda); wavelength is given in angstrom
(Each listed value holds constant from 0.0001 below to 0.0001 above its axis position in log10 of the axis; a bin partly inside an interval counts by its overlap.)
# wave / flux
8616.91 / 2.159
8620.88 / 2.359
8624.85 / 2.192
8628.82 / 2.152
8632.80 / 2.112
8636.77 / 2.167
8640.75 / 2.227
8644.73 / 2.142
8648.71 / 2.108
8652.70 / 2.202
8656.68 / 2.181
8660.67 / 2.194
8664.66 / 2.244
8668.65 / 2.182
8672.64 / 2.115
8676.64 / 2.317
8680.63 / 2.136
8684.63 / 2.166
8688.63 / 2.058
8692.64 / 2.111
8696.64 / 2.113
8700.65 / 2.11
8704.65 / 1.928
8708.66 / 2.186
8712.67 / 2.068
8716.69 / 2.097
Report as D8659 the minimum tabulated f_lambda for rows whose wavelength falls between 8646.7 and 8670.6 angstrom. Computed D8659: 2.108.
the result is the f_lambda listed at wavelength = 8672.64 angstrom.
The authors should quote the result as 2.115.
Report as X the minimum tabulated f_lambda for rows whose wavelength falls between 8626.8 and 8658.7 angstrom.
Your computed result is 2.108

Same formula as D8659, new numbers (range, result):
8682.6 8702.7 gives 2.058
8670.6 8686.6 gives 2.115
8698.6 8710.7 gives 1.928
